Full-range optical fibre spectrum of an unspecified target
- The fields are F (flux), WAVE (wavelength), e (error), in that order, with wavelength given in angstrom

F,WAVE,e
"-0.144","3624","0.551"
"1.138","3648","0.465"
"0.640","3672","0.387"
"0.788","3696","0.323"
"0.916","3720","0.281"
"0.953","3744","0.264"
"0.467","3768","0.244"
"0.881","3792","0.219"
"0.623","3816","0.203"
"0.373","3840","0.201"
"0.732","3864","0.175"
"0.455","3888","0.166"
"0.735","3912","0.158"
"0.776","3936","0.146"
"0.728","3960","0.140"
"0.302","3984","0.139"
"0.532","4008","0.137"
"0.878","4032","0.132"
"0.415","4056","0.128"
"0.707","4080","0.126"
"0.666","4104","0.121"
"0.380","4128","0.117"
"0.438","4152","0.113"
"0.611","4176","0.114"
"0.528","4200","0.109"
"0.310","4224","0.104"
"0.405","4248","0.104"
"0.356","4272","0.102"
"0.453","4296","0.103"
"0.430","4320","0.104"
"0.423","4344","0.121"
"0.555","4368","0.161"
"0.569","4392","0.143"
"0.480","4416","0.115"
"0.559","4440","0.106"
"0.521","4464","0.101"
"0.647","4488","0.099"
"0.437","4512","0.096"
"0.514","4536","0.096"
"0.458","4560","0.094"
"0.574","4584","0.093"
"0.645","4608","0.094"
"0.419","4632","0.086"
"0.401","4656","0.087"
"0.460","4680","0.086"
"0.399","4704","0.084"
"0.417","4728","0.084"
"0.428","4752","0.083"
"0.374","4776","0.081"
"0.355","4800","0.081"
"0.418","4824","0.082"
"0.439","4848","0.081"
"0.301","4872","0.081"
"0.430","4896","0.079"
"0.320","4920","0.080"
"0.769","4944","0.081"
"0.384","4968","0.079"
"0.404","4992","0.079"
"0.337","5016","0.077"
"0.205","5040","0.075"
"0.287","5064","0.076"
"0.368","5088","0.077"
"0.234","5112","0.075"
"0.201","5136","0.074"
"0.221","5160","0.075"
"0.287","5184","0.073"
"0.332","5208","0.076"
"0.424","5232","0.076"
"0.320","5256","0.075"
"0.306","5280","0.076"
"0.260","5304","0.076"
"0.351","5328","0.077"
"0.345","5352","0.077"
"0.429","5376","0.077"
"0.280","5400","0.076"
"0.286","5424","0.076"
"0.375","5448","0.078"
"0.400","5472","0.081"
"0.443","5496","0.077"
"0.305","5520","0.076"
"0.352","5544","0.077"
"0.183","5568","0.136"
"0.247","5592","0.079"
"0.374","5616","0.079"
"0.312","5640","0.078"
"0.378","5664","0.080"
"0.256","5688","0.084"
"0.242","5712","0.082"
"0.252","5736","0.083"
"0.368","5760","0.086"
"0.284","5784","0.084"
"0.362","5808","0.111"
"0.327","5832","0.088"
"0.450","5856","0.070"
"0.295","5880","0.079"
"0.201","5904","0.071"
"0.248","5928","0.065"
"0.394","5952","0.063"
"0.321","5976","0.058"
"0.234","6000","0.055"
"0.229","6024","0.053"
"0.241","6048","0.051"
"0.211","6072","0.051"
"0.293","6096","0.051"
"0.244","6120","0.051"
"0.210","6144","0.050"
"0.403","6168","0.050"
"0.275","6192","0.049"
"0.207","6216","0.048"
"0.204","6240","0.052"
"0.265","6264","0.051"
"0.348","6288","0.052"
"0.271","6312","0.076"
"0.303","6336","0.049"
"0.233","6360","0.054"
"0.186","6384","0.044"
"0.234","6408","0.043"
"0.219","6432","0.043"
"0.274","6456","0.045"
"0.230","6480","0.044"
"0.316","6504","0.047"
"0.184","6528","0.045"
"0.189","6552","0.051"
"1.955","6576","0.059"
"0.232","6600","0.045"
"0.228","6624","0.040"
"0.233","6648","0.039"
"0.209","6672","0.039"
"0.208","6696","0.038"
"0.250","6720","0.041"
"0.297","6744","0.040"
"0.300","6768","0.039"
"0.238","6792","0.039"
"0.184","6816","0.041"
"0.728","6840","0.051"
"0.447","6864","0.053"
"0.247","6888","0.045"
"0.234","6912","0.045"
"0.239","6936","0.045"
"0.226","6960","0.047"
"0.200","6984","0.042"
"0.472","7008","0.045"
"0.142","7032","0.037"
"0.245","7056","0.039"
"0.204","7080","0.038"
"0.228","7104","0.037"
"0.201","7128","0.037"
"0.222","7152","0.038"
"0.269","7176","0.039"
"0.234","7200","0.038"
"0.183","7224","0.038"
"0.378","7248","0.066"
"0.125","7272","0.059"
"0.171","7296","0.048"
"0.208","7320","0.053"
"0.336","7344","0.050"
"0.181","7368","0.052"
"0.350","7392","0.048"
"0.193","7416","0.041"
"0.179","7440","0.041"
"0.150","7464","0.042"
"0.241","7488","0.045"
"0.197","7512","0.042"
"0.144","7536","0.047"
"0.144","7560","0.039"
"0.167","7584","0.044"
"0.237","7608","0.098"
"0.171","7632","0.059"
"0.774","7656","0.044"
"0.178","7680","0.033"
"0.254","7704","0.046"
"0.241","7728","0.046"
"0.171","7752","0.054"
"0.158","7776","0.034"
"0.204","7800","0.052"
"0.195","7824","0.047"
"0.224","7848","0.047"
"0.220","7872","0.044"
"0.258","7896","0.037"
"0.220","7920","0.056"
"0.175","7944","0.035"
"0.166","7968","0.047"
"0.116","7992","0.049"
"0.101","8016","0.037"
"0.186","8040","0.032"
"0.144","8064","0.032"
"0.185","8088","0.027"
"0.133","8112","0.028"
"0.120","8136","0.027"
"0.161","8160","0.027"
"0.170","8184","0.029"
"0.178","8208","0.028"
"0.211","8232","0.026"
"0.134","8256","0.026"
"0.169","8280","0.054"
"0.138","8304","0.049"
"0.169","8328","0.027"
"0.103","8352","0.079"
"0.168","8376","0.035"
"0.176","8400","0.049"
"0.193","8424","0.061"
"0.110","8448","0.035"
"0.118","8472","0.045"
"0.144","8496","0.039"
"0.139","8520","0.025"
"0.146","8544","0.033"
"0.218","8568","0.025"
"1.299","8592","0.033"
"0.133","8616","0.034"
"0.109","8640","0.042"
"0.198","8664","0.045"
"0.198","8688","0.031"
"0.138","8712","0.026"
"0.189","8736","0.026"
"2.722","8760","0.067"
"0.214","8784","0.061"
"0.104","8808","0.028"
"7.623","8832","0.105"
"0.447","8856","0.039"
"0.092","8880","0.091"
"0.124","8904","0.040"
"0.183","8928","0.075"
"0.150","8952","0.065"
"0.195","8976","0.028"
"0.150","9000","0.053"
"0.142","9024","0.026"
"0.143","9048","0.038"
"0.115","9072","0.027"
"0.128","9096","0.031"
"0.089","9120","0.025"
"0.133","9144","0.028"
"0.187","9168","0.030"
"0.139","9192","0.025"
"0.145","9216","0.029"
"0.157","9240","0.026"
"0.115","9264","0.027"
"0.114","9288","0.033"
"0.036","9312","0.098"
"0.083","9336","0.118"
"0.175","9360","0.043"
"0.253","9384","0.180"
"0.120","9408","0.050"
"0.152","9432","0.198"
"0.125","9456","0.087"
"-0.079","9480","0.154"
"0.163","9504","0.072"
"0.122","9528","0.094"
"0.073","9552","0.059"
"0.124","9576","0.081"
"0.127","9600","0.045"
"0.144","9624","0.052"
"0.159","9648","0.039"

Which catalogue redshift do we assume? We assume 0.765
